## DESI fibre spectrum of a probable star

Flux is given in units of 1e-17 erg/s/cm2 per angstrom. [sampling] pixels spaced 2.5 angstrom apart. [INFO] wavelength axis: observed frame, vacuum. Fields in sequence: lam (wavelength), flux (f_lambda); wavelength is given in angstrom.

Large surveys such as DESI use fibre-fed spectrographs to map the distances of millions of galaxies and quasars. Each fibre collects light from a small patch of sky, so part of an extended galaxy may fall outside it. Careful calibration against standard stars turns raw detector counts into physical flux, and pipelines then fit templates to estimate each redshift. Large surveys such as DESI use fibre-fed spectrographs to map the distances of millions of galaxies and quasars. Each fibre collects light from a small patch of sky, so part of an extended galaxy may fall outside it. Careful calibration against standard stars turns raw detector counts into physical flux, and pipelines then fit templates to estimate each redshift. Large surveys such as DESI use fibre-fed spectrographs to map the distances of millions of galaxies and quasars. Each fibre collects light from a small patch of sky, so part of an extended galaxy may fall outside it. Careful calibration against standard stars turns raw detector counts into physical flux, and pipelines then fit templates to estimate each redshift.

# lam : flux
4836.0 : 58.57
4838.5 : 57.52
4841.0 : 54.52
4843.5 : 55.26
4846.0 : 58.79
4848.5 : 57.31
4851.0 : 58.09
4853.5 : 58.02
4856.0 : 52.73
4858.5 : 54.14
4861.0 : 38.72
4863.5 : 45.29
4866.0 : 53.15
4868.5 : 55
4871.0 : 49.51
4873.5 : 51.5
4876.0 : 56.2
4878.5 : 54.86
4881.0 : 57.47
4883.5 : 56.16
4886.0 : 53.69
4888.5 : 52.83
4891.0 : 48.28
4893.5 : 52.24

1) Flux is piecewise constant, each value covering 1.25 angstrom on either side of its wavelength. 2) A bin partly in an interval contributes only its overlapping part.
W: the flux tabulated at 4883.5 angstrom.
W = 56.16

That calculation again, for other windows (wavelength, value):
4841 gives 54.52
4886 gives 53.69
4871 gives 49.51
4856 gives 52.73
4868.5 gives 55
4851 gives 58.09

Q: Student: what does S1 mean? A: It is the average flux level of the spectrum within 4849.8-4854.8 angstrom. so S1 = 58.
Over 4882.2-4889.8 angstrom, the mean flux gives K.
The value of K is 54.2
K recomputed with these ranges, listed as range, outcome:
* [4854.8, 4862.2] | 48.6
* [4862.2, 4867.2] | 49.1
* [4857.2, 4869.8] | 49.3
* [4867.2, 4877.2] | 53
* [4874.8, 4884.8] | 56.2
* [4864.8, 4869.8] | 54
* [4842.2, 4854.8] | 57.5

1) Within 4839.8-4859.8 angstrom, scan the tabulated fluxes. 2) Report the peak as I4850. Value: 58.79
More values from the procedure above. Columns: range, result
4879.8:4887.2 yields 57.47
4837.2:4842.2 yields 57.52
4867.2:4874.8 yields 55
